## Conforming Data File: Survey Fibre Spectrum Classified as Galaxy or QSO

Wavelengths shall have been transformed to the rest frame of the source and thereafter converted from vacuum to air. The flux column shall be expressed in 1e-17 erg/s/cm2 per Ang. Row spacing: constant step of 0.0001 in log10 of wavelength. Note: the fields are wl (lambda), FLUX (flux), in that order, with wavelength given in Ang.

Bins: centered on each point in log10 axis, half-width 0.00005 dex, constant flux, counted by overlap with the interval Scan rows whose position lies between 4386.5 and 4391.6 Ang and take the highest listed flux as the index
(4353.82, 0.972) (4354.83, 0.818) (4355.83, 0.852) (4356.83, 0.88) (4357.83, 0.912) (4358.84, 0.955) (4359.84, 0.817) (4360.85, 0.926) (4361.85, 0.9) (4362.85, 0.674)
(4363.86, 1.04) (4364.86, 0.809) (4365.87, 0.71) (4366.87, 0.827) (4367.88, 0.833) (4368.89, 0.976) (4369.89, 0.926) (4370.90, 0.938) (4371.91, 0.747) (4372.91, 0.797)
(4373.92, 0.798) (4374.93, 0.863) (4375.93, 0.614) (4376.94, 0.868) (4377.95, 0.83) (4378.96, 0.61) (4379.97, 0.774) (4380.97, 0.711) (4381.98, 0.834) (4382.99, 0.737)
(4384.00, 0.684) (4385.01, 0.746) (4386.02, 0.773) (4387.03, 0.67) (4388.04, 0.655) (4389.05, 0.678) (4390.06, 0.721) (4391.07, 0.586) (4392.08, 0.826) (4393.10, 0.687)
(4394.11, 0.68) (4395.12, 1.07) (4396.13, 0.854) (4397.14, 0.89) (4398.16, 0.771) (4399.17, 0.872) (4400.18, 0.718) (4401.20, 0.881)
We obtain 0.721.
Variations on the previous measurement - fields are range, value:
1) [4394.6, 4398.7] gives 1.07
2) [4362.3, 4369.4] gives 1.04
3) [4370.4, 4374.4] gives 0.938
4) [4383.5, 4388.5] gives 0.773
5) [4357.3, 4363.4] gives 0.955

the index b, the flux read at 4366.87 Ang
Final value 0.827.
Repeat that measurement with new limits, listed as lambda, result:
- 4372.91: 0.797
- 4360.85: 0.926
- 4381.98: 0.834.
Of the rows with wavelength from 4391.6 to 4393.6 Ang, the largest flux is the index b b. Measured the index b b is 0.826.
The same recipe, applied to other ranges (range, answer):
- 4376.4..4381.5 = 0.868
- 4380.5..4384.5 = 0.834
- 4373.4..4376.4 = 0.863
